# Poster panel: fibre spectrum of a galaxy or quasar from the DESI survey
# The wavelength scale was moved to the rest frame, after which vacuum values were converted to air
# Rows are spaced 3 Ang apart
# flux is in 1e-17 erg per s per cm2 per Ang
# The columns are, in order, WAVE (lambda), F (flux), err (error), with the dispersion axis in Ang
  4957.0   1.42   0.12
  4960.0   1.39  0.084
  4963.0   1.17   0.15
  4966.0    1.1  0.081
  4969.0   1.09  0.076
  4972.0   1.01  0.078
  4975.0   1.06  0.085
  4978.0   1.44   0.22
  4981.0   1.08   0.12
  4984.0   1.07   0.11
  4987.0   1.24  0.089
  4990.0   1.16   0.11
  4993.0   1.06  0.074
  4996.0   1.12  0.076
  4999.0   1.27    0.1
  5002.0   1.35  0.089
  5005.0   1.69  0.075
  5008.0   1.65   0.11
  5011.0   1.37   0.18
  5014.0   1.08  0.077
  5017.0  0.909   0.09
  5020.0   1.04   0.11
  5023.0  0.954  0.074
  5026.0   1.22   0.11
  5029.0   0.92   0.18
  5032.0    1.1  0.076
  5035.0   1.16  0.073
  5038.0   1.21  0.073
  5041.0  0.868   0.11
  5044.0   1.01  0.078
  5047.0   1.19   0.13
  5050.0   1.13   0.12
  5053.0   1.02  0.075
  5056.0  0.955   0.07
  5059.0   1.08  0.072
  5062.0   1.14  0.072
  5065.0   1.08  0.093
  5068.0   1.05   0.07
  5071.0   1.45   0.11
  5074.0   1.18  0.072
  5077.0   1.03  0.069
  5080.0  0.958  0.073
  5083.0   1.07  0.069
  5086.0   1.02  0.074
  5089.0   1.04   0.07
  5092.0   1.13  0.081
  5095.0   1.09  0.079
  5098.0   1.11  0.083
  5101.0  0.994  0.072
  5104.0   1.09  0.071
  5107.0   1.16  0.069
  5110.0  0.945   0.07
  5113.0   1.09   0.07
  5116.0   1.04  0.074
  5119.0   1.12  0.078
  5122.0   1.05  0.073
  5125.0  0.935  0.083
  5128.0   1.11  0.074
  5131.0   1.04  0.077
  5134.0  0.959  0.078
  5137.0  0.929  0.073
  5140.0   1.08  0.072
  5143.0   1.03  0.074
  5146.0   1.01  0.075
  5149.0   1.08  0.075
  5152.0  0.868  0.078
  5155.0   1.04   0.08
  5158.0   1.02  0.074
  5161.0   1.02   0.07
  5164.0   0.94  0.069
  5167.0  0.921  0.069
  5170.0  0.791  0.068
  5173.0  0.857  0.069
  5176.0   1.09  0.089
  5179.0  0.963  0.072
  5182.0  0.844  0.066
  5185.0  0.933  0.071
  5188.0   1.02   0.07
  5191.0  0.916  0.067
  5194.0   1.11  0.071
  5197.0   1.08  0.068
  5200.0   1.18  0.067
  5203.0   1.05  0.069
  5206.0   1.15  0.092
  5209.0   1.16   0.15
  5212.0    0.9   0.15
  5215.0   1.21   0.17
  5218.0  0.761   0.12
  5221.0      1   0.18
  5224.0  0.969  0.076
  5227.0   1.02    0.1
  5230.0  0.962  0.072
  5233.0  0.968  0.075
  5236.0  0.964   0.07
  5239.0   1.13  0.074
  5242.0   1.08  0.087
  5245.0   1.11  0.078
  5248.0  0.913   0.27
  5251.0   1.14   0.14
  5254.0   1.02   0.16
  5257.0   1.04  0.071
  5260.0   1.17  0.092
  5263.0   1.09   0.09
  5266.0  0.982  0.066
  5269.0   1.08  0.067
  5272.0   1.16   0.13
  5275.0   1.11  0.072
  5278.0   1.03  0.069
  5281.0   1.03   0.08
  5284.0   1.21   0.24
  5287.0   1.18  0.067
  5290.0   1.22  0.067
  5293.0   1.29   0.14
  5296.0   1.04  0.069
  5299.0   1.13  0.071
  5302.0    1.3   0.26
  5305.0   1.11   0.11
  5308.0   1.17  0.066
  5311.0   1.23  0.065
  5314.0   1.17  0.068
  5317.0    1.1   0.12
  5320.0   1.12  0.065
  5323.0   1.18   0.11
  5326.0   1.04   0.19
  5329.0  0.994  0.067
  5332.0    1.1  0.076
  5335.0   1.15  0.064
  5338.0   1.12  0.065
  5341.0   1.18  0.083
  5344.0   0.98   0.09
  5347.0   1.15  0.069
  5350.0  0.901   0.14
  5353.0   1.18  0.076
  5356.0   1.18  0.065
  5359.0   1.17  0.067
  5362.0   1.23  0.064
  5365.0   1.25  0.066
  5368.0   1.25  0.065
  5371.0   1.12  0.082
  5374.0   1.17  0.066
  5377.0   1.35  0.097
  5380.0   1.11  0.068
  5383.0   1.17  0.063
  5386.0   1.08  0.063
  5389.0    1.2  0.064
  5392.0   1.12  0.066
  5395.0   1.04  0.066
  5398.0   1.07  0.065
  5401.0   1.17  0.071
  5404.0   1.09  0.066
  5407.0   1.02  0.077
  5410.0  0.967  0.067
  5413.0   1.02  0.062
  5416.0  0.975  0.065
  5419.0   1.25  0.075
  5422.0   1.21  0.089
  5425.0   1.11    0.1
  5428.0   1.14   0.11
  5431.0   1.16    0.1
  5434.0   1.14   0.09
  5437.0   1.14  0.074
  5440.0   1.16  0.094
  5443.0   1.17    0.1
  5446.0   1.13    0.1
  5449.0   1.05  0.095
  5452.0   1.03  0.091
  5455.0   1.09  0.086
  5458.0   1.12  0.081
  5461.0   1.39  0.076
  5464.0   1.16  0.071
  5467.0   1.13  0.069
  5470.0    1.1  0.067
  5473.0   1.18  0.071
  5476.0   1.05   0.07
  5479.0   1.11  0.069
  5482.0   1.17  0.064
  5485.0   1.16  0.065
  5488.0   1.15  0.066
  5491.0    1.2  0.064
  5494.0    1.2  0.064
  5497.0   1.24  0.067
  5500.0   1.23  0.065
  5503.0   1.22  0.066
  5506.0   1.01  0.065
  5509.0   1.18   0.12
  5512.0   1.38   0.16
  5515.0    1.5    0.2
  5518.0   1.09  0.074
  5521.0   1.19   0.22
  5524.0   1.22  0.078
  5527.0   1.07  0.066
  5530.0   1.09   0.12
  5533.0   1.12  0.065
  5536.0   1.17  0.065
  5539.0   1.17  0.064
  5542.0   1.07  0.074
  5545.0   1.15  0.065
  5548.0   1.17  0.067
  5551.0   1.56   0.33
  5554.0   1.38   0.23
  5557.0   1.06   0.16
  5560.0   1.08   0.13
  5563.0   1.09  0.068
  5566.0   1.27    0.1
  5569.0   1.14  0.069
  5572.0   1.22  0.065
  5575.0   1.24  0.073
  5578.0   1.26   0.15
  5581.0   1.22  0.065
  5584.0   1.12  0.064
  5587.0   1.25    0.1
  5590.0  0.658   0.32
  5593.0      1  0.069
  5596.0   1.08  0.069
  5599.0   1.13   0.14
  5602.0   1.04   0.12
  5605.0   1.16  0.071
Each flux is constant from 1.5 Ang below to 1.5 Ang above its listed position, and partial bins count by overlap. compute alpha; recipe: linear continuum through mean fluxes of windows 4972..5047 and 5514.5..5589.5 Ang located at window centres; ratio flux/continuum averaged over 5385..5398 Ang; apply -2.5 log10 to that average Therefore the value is 0.07 mag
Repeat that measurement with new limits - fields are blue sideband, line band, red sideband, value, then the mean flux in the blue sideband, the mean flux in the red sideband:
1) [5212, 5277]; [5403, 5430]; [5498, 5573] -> 0.04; 1.04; 1.19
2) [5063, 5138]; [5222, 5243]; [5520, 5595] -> 0.09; 1.07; 1.16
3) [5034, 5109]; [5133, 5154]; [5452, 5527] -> 0.11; 1.09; 1.18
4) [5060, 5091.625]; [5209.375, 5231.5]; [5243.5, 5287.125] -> 0.11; 1.1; 1.08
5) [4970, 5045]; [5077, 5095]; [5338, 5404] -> 0.11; 1.16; 1.14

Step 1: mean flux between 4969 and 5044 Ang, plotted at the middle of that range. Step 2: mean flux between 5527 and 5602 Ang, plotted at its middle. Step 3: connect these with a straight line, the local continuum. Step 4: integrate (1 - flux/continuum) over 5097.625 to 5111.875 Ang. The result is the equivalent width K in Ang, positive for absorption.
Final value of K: 1.3 Ang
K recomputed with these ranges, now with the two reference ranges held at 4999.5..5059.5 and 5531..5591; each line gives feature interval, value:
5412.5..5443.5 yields 0.8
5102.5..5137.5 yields 3.4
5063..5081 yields 0.3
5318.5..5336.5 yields 1.0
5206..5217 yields 0.7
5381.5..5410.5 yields 1.7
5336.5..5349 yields 0.7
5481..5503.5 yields -0.5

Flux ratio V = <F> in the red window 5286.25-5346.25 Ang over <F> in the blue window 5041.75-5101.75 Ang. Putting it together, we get 1.05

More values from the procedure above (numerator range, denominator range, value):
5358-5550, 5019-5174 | 1.10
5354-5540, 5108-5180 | 1.16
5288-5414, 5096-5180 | 1.12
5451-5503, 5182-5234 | 1.14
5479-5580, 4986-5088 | 1.05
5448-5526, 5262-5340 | 1.04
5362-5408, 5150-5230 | 1.16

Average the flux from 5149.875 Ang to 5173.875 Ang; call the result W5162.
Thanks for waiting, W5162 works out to 0.938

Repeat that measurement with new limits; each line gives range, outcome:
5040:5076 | 1.1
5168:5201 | 0.976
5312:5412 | 1.12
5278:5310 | 1.16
